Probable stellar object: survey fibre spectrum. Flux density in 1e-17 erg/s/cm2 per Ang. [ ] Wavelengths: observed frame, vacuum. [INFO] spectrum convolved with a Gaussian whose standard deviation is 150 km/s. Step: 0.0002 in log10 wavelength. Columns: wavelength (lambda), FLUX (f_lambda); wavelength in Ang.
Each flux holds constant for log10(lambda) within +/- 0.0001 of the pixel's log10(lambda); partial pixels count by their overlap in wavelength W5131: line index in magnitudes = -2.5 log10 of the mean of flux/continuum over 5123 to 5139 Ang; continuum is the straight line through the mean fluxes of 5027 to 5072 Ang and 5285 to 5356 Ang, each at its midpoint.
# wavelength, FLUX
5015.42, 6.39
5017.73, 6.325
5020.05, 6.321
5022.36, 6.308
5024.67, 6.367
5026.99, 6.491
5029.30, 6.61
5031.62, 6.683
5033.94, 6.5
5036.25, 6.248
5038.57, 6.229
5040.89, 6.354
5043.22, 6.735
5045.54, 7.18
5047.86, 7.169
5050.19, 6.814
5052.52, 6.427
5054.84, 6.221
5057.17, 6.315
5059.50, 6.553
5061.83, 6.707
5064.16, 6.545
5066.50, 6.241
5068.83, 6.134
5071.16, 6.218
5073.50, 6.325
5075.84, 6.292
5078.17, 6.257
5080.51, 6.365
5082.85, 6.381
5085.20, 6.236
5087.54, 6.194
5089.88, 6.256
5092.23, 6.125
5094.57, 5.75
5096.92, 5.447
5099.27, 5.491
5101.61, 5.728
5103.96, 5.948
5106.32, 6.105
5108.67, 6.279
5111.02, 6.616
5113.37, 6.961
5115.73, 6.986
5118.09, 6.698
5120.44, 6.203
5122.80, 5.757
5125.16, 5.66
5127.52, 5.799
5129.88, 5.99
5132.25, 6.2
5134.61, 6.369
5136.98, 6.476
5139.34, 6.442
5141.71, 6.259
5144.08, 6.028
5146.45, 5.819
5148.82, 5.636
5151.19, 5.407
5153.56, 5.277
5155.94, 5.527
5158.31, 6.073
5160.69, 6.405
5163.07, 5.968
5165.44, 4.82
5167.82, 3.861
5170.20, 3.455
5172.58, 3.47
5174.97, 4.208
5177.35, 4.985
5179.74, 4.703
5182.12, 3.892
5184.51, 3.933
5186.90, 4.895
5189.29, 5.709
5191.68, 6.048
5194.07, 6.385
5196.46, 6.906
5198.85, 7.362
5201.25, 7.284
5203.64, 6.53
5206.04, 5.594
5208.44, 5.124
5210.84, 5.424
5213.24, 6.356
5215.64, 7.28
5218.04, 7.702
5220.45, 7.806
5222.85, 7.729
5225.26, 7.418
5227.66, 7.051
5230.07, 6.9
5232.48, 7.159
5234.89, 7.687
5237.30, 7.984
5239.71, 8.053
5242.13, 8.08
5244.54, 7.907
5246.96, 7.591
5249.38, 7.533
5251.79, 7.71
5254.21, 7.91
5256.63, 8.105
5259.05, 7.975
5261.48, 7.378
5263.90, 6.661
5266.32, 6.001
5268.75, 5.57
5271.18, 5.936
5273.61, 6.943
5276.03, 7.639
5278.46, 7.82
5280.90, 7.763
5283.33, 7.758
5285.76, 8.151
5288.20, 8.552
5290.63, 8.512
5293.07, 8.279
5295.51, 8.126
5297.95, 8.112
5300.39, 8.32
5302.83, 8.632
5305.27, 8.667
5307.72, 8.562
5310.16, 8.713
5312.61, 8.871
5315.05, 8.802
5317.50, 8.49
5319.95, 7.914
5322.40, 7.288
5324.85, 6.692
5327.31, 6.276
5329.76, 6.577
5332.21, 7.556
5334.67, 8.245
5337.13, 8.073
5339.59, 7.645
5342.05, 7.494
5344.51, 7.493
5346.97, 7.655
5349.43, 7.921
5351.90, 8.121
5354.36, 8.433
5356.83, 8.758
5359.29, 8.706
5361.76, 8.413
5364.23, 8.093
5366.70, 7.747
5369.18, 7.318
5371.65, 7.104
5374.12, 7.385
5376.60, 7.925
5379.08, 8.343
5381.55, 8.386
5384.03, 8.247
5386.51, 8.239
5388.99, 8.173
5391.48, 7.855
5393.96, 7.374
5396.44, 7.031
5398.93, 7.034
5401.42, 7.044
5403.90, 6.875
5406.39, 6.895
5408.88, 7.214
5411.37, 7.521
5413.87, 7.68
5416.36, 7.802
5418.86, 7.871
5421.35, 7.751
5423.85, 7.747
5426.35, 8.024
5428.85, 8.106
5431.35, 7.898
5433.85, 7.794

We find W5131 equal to 0.148 mag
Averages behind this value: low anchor 6.52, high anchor 8.01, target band 6.08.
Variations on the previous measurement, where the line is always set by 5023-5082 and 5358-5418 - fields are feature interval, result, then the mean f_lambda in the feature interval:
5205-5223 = 0.078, 6.57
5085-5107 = 0.125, 5.91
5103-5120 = 0.030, 6.51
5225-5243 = -0.060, 7.54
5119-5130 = 0.145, 5.9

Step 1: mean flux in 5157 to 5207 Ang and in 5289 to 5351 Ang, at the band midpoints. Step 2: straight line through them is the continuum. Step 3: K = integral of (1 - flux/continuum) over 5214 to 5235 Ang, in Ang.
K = -4.2 Ang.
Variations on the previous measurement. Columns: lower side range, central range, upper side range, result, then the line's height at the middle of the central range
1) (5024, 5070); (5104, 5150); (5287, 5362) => 4.94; 6.97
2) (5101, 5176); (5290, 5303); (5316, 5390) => -1.81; 7.28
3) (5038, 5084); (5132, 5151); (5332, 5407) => 1.98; 6.82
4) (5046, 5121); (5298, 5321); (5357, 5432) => -3.70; 7.35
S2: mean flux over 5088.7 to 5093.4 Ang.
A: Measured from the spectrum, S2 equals 6.19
